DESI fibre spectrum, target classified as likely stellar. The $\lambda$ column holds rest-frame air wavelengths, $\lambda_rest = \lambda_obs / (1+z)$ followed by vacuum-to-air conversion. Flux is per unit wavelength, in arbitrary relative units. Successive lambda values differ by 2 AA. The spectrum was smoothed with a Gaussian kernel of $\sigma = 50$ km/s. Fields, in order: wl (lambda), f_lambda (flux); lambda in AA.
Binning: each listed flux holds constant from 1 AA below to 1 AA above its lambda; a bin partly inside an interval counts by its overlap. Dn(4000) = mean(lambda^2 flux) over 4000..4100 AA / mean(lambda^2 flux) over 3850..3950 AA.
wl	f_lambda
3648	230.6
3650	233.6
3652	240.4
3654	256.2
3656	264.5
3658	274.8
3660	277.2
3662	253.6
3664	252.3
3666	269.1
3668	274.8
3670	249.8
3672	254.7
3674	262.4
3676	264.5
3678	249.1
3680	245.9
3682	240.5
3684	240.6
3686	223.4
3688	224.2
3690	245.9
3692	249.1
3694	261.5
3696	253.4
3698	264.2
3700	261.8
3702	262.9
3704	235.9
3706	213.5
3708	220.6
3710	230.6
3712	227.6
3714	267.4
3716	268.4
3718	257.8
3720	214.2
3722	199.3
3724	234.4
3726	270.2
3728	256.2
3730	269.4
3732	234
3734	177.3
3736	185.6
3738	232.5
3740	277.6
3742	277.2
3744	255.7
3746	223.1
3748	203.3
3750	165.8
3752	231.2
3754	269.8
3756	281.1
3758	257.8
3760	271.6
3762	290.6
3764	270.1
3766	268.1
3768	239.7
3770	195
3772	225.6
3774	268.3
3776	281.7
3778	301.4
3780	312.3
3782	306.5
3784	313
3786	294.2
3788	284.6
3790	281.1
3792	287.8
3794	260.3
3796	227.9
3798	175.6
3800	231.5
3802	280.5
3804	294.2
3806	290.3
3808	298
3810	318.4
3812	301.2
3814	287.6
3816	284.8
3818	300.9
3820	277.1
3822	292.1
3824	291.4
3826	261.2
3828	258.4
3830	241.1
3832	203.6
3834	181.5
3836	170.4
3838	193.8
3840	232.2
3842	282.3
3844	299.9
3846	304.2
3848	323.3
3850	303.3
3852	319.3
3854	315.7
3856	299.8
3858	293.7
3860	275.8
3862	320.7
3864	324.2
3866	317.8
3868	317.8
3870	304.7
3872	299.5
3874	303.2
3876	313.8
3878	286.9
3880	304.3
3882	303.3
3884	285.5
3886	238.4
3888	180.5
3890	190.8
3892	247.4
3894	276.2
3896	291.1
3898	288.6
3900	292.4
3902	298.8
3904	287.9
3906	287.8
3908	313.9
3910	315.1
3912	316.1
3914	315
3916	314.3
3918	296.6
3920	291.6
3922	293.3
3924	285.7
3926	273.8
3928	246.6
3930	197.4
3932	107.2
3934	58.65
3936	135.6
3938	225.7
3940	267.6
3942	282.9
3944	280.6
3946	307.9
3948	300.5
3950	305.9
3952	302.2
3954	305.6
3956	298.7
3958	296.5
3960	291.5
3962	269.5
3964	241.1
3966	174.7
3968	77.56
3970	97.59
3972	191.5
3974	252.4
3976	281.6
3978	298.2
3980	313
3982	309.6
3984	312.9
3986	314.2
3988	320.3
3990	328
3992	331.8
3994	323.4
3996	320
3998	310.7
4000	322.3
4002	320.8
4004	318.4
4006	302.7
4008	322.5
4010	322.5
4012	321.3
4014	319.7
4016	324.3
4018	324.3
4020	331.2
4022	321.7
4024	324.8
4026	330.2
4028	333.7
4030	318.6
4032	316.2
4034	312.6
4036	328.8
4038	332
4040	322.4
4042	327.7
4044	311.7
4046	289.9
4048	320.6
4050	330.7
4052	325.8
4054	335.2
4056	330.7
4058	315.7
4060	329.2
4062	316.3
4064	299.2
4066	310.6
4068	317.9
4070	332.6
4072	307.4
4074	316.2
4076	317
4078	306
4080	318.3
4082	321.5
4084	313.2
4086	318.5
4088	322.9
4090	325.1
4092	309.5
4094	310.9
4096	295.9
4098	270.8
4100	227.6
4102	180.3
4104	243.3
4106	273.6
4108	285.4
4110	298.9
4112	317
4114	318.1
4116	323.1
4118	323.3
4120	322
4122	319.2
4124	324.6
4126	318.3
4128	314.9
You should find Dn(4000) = 1.24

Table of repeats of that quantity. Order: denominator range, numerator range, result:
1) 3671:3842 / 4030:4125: 1.44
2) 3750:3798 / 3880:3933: 1.09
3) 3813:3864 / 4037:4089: 1.31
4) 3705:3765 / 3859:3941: 1.22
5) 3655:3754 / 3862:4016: 1.29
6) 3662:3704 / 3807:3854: 1.17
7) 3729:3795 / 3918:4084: 1.28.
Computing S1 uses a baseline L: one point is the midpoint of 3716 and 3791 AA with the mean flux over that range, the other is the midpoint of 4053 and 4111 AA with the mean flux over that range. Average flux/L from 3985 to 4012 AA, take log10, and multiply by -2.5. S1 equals -0.11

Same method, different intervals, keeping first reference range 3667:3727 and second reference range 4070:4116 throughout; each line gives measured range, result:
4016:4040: -0.129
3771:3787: -0.126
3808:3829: -0.105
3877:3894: 0.058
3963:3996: 0.080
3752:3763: -0.070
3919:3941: 0.261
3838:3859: -0.106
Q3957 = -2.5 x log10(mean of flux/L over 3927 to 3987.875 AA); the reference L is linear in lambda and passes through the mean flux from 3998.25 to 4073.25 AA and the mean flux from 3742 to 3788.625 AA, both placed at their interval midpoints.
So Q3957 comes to 0.23 mag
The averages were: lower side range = 261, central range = 246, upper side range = 321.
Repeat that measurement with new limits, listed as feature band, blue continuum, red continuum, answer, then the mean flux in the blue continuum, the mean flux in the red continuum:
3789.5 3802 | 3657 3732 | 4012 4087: 0.10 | 249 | 320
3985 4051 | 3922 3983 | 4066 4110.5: -0.19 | 243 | 296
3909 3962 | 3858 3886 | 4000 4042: 0.17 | 302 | 323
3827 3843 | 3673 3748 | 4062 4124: 0.19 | 242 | 302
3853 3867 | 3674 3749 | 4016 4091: -0.12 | 241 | 320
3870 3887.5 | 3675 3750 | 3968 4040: -0.05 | 240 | 304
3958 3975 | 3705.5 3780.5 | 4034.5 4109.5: 0.36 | 245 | 306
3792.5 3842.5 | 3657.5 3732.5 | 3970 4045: 0.06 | 249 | 311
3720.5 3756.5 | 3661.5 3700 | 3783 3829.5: 0.13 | 252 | 278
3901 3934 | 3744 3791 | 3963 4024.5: 0.04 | 262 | 289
